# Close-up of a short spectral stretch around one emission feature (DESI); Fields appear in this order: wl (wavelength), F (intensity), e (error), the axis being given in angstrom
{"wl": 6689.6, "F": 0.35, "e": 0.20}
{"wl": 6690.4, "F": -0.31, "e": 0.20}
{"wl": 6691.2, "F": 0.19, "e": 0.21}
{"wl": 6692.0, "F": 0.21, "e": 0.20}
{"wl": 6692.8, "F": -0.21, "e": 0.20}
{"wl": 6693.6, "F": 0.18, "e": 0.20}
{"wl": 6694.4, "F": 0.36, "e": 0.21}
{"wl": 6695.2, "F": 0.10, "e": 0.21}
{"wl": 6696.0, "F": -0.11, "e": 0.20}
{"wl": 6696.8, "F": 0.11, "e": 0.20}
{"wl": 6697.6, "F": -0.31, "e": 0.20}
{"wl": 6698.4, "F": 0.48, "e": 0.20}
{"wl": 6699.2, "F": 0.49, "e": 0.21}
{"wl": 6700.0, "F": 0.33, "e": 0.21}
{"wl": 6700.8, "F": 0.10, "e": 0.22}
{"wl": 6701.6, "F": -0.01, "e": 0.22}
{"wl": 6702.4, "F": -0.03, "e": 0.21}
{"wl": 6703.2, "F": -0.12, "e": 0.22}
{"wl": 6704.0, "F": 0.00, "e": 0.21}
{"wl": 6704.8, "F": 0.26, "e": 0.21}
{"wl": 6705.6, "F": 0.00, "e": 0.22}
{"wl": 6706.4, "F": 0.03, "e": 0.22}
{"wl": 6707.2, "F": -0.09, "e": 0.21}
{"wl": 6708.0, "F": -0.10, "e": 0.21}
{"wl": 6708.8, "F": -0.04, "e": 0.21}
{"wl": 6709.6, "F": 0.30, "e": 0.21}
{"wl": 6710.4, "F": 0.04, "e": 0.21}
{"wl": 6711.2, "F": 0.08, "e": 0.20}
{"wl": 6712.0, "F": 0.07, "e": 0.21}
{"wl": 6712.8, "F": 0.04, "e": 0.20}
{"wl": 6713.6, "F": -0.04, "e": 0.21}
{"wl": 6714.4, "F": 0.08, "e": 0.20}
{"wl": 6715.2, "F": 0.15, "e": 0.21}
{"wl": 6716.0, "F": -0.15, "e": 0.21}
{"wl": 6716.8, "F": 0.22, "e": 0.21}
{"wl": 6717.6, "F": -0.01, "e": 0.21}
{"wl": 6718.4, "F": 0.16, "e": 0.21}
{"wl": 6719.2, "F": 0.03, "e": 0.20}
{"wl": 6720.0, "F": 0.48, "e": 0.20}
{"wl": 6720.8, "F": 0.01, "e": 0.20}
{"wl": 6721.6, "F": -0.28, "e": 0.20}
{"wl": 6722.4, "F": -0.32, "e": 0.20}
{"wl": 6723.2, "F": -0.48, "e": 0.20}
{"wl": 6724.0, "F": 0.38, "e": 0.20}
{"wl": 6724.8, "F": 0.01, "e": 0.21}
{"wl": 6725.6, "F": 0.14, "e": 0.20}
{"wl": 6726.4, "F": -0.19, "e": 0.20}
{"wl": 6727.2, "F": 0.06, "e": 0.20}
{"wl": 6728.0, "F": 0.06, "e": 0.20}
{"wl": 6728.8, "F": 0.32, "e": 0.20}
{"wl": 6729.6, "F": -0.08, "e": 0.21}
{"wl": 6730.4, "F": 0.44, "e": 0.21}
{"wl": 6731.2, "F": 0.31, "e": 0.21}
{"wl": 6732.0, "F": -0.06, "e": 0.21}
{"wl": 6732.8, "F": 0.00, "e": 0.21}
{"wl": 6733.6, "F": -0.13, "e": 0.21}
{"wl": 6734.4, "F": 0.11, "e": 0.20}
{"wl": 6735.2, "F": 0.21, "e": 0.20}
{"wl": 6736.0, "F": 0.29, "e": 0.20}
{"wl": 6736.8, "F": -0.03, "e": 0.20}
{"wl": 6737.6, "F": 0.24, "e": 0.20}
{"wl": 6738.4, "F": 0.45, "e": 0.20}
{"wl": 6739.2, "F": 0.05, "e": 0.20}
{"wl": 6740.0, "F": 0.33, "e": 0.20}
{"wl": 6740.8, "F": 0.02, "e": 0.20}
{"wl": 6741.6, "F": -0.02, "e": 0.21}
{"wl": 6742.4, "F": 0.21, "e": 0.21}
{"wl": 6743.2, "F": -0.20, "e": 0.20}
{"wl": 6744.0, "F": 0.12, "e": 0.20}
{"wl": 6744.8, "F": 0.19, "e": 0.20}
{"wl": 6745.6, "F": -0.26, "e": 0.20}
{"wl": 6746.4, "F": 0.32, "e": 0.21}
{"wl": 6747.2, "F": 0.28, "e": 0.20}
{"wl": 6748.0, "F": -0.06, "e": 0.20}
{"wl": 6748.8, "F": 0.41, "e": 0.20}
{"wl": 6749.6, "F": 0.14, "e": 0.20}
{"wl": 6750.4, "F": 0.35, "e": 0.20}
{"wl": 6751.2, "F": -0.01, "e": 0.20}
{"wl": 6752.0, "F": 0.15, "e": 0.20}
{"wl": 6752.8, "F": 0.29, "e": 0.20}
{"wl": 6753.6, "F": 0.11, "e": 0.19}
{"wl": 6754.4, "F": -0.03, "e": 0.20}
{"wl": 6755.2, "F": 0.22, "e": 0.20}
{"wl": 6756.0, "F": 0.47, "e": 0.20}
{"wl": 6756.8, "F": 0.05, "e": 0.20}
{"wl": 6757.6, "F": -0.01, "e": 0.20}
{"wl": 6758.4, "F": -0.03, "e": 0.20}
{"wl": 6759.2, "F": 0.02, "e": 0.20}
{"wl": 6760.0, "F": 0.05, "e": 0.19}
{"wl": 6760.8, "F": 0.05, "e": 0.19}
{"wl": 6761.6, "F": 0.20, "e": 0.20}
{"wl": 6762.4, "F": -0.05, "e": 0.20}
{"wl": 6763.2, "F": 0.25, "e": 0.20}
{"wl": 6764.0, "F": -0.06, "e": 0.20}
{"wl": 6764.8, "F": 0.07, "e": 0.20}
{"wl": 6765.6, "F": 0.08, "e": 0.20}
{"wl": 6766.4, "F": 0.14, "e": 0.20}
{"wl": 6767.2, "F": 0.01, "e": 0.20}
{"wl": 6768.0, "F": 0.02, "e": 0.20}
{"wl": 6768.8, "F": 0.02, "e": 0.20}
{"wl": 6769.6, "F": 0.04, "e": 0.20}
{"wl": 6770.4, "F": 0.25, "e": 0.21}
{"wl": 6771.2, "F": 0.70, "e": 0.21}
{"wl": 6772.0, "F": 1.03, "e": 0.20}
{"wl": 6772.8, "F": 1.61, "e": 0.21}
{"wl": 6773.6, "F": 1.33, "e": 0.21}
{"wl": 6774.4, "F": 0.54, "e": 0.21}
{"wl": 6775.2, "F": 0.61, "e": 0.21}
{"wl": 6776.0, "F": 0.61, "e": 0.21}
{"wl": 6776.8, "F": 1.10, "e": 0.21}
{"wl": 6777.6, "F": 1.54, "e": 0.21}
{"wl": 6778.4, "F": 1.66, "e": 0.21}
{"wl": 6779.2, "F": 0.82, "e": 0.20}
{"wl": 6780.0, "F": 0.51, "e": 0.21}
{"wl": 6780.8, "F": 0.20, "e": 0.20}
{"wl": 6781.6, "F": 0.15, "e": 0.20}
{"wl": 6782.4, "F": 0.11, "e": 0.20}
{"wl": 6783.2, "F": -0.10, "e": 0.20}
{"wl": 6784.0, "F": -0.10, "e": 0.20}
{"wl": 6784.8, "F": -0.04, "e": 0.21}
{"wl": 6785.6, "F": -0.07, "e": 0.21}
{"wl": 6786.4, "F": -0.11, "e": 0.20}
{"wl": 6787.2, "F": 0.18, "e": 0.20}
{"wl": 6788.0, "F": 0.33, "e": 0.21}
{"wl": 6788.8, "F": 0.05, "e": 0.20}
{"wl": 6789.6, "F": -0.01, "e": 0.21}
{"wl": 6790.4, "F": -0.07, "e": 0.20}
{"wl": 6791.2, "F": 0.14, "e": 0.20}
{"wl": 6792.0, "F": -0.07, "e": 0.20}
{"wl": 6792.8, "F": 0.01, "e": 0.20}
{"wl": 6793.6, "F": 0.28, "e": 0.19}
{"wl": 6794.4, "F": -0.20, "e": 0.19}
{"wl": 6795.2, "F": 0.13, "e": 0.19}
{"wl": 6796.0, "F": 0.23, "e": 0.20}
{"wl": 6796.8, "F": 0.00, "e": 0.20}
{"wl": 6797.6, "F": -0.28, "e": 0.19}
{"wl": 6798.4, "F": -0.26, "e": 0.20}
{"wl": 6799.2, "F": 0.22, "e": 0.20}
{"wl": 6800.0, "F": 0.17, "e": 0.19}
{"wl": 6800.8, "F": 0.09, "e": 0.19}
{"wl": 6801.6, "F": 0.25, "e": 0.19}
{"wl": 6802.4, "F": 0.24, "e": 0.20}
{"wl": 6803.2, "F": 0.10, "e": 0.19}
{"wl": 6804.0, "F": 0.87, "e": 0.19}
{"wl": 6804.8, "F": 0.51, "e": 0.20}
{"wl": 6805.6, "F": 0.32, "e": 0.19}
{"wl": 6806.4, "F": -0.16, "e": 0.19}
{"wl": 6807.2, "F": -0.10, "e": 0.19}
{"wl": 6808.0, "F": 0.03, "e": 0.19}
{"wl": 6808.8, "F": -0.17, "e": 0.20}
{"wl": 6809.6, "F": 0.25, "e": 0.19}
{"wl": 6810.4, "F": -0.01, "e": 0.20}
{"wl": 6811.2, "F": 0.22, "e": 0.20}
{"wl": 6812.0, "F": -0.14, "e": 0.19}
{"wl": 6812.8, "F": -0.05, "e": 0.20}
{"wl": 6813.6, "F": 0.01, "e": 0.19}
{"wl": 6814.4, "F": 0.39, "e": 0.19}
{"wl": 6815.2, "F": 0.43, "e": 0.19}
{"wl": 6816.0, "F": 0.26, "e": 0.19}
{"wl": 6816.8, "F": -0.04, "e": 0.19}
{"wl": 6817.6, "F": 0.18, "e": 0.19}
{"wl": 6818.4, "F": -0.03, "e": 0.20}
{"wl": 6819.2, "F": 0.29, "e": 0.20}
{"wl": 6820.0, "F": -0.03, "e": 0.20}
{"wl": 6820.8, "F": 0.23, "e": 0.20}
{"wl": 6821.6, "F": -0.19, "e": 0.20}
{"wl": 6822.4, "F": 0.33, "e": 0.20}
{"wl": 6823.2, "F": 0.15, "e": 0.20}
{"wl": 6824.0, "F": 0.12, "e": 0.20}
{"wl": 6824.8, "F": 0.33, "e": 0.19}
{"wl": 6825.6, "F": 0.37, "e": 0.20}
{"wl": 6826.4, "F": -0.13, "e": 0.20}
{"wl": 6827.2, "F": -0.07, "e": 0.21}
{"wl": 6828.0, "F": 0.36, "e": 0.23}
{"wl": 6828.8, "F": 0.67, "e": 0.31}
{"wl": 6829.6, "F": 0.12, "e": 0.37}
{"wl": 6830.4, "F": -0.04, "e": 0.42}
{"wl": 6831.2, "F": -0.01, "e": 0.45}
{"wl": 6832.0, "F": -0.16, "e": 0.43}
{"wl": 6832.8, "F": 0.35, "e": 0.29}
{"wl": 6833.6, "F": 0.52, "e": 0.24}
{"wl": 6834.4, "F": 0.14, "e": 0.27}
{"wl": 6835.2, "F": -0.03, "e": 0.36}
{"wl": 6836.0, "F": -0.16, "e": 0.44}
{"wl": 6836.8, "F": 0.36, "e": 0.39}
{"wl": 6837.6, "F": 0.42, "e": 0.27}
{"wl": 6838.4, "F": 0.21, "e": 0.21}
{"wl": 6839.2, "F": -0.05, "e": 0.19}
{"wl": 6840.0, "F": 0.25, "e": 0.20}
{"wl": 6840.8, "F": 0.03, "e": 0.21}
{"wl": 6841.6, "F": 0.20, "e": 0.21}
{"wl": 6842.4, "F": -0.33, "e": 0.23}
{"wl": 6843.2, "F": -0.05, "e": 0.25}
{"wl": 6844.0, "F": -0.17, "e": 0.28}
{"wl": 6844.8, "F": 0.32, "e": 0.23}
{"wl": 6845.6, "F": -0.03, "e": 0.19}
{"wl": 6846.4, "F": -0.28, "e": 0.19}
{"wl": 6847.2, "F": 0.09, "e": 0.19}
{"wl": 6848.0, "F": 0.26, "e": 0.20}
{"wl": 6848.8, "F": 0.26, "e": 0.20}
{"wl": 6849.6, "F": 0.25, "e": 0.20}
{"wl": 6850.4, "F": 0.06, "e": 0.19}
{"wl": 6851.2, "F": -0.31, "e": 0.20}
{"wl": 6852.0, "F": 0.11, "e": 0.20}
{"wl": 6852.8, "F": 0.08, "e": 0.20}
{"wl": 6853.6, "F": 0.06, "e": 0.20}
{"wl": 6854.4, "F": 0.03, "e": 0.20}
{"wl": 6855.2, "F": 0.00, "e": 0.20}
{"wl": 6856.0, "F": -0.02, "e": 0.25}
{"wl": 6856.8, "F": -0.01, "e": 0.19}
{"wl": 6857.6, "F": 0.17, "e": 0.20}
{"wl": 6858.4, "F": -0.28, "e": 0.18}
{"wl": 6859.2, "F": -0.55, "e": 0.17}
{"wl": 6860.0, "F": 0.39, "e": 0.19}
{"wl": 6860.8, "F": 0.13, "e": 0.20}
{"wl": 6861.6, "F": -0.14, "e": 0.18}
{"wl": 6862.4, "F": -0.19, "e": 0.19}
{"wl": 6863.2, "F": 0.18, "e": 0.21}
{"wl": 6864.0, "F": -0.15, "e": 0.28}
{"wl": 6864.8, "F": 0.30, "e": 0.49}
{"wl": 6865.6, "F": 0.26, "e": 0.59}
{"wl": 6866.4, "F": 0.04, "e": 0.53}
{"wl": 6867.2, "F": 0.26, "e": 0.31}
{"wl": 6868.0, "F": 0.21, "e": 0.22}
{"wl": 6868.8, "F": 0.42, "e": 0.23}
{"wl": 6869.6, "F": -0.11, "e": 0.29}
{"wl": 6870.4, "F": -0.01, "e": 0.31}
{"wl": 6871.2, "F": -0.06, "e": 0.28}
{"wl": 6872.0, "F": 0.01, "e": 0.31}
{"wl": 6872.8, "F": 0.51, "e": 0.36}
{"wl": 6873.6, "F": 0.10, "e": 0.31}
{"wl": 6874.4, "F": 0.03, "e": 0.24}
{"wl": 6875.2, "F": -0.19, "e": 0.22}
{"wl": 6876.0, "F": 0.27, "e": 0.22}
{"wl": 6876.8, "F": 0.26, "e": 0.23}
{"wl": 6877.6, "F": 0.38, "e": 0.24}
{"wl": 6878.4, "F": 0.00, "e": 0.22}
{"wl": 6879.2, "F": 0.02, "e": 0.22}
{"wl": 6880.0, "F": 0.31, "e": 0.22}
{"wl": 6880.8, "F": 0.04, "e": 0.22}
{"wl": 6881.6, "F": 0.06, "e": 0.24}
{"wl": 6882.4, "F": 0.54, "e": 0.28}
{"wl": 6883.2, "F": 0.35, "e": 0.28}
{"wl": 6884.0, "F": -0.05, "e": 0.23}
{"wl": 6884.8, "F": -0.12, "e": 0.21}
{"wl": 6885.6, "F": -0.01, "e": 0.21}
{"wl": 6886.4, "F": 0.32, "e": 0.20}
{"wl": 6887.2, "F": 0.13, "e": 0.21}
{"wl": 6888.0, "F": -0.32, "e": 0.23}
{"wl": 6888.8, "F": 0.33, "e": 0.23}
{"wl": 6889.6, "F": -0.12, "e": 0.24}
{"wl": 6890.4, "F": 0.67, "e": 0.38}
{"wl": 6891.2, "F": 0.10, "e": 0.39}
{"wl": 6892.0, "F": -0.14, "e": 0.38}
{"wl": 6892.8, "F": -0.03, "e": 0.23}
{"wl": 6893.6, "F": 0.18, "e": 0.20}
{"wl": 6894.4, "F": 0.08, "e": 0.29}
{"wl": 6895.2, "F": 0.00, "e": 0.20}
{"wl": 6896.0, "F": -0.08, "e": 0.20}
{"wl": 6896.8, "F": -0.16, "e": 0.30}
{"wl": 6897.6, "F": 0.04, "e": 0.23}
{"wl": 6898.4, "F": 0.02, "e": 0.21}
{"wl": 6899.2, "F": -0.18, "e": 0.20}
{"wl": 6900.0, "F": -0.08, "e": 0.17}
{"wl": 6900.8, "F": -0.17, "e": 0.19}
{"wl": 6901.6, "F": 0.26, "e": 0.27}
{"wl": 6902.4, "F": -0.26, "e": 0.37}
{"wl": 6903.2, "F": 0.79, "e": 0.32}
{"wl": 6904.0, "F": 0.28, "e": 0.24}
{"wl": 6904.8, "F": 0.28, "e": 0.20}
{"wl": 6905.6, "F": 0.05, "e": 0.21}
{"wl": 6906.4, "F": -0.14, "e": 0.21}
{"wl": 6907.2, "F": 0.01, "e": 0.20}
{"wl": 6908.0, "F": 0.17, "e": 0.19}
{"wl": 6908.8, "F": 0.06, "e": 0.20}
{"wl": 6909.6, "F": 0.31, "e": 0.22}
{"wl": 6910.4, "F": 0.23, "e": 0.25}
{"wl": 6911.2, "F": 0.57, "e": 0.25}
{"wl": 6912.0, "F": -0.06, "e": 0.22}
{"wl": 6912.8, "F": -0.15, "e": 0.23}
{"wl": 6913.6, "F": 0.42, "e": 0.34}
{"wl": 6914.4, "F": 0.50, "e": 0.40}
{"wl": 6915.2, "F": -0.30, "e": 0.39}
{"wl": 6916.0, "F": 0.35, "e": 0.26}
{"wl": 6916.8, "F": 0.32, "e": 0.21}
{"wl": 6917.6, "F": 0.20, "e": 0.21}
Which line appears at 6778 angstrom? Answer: [O II]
